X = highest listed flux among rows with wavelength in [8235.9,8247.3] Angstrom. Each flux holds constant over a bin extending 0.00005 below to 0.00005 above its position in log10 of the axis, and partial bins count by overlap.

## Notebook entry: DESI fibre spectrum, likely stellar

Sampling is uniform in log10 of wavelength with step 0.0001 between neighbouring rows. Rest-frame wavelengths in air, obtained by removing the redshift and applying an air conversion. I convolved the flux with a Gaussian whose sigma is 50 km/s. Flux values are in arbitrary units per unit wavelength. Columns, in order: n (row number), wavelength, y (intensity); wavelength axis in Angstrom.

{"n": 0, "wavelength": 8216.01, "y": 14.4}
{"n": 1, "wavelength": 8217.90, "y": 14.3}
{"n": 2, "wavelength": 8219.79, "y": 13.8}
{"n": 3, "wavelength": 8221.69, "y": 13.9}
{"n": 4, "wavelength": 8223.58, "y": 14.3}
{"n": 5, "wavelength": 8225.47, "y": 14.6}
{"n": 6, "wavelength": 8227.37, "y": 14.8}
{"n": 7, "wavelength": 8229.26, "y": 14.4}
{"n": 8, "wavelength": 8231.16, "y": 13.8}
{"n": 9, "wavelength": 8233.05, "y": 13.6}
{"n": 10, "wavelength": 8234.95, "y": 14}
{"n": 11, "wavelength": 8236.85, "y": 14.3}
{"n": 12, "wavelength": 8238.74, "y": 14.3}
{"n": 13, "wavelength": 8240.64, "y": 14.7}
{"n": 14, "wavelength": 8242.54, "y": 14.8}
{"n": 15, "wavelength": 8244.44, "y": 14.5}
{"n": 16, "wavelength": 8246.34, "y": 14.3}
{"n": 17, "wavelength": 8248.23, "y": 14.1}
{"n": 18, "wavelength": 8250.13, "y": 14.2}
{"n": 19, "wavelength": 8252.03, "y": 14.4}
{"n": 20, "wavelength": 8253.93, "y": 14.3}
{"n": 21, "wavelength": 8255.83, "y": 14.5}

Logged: 14.8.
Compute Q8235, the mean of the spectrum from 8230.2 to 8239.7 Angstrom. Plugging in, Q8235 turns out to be 14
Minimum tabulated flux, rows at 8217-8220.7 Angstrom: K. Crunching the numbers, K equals 13.8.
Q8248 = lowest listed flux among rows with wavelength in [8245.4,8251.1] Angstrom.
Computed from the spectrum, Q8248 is 14.1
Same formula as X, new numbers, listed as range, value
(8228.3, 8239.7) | 14.4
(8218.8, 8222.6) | 13.9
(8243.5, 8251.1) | 14.5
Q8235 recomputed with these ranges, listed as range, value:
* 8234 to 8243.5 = 14.4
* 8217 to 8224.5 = 14.1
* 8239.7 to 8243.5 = 14.7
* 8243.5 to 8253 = 14.3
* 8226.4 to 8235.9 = 14.1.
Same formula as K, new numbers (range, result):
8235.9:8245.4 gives 14.3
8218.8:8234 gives 13.6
